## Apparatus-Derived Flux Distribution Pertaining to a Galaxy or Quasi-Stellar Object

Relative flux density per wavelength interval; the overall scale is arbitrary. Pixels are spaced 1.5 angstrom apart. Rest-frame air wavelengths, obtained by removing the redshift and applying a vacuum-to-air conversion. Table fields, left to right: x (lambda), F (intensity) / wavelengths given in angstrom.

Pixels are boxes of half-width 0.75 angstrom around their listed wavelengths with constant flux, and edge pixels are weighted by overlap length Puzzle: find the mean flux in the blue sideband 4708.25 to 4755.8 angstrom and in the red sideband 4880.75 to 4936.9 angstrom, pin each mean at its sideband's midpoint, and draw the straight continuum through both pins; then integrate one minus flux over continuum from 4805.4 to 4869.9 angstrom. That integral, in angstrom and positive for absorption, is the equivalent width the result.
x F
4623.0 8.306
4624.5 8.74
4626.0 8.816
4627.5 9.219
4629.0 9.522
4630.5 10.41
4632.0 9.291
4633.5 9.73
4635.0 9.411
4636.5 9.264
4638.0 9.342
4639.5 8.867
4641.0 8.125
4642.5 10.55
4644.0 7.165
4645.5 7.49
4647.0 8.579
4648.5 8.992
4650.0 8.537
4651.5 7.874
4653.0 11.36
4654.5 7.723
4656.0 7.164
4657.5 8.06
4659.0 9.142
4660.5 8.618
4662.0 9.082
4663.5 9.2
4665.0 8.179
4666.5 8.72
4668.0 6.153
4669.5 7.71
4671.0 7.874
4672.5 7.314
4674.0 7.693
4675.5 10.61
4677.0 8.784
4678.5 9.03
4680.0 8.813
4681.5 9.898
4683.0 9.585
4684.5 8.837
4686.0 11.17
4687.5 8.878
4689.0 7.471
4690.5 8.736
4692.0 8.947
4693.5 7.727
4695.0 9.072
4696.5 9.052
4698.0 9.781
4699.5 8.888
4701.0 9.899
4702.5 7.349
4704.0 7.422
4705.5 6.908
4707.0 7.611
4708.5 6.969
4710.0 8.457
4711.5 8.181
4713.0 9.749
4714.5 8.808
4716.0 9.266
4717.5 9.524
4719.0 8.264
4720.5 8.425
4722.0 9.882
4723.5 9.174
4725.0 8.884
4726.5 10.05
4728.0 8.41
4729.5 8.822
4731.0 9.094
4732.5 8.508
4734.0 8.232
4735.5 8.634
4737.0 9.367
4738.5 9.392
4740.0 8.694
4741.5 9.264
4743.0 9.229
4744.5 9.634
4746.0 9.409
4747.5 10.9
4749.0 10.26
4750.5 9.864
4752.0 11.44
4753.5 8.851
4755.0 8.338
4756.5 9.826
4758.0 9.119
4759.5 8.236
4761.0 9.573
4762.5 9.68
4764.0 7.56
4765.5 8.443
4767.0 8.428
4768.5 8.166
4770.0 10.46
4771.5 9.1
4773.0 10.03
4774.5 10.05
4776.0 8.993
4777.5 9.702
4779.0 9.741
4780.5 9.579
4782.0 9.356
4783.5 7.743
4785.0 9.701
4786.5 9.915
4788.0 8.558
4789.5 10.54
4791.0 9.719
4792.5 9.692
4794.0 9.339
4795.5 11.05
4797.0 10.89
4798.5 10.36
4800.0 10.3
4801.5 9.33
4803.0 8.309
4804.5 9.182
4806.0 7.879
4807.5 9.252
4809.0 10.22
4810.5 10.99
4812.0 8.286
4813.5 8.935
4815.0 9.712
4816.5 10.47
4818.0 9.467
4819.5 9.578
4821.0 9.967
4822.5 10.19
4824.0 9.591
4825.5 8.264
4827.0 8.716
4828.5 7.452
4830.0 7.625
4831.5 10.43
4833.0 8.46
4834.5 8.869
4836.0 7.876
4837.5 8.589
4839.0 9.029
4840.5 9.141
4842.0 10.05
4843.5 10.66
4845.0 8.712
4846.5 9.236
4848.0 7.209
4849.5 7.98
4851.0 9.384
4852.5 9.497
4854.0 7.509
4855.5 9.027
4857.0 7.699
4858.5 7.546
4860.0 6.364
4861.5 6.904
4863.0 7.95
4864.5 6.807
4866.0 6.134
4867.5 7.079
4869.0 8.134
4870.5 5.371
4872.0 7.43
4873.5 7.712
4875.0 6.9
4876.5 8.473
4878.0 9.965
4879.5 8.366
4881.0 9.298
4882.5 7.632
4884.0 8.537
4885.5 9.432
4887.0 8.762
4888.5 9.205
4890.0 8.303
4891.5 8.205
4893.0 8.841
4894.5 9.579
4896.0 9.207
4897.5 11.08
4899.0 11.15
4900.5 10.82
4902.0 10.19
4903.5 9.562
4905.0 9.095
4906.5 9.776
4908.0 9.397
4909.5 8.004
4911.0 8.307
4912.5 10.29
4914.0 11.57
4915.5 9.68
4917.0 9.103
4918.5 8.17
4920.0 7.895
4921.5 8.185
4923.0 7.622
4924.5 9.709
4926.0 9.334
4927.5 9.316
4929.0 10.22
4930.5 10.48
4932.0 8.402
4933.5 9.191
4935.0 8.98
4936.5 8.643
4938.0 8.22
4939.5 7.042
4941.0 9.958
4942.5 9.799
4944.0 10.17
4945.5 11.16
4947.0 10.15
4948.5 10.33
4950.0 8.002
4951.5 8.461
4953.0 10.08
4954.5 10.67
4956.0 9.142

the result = 3.8 angstrom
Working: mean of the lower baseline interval 9.15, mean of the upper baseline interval 9.24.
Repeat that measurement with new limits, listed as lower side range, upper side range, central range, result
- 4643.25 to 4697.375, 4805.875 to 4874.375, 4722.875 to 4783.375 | -4.7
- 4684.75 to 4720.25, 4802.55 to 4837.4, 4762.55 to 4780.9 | -0.6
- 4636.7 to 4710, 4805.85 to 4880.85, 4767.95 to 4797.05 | -3.5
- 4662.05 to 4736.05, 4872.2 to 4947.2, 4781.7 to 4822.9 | -3.2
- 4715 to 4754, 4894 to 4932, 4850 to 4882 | 5.6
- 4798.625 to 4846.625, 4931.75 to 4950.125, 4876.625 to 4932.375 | 0.1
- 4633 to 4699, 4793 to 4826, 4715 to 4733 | 0.1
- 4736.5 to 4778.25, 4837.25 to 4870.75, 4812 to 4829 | -1.5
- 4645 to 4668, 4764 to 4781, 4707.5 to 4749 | -0.2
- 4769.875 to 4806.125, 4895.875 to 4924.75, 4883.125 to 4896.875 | 0.8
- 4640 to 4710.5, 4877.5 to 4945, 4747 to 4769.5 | -1.2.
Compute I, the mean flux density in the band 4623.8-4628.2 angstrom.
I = 8.92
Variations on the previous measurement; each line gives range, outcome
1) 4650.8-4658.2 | 8.44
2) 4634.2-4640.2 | 9.23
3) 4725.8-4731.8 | 9.08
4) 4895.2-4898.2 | 10.1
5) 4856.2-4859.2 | 7.65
